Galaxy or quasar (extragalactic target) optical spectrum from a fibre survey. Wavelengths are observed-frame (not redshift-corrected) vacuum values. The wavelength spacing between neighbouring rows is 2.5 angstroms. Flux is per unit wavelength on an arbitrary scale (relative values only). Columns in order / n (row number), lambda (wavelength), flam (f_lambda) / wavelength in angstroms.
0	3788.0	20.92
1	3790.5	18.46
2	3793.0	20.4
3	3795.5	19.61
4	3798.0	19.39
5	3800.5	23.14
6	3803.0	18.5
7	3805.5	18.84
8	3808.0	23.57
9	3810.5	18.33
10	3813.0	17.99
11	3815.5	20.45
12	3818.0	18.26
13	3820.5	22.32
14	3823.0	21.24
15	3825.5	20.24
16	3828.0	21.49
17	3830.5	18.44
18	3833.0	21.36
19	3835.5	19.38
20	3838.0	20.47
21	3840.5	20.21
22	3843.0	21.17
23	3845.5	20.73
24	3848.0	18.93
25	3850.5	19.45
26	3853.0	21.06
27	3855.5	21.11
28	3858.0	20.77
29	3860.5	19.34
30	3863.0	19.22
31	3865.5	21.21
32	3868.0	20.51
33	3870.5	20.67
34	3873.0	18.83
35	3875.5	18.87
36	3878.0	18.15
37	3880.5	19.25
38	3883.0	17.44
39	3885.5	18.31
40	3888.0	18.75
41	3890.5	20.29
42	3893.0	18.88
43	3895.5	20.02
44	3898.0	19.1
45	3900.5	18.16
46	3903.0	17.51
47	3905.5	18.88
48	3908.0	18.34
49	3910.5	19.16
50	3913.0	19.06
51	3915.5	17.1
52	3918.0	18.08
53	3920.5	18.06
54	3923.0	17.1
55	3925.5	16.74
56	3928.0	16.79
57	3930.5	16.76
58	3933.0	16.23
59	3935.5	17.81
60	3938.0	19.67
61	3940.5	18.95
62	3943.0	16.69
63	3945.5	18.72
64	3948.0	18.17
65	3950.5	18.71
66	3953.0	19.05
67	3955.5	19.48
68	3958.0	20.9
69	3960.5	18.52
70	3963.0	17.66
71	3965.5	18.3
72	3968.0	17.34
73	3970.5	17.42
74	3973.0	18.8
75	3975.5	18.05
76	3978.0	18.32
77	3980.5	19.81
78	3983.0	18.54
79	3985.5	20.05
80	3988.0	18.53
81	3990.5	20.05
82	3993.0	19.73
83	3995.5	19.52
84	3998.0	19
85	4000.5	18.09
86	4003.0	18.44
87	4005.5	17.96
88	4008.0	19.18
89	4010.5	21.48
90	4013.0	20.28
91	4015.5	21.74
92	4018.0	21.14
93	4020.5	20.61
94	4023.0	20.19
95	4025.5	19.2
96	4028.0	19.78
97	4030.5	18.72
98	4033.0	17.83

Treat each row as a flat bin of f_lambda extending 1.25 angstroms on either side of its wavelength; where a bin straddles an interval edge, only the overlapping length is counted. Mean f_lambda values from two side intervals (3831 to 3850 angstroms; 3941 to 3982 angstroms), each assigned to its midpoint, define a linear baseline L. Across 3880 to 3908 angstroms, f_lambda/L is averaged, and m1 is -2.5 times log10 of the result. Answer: 0.040 mag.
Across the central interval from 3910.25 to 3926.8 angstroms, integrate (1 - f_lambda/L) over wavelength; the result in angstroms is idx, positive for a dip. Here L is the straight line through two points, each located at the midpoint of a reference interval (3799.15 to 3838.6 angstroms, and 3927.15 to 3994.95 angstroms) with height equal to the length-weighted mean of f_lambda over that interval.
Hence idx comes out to 1.0 angstroms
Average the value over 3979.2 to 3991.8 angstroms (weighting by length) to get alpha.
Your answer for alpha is 19.4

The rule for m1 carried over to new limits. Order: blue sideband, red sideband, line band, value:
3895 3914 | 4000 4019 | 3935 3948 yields 0.04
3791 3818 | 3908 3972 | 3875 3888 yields 0.03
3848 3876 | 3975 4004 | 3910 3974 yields 0.08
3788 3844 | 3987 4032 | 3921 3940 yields 0.14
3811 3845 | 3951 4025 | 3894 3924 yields 0.08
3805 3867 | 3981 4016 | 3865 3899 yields 0.04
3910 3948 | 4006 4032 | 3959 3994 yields 0.02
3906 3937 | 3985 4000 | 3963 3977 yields 0.05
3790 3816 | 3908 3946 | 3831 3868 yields -0.06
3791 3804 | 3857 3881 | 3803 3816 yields 0.02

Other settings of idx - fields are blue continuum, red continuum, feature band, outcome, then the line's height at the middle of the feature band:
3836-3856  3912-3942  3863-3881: -0.1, 19.5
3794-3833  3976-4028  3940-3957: 1.0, 19.7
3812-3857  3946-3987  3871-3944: 4.2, 19.4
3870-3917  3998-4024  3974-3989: 0.5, 19.6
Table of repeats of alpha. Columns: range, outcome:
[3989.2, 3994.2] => 19.9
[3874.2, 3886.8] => 18.4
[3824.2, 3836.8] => 20.2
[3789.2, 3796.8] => 19.5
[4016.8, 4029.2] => 20.2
